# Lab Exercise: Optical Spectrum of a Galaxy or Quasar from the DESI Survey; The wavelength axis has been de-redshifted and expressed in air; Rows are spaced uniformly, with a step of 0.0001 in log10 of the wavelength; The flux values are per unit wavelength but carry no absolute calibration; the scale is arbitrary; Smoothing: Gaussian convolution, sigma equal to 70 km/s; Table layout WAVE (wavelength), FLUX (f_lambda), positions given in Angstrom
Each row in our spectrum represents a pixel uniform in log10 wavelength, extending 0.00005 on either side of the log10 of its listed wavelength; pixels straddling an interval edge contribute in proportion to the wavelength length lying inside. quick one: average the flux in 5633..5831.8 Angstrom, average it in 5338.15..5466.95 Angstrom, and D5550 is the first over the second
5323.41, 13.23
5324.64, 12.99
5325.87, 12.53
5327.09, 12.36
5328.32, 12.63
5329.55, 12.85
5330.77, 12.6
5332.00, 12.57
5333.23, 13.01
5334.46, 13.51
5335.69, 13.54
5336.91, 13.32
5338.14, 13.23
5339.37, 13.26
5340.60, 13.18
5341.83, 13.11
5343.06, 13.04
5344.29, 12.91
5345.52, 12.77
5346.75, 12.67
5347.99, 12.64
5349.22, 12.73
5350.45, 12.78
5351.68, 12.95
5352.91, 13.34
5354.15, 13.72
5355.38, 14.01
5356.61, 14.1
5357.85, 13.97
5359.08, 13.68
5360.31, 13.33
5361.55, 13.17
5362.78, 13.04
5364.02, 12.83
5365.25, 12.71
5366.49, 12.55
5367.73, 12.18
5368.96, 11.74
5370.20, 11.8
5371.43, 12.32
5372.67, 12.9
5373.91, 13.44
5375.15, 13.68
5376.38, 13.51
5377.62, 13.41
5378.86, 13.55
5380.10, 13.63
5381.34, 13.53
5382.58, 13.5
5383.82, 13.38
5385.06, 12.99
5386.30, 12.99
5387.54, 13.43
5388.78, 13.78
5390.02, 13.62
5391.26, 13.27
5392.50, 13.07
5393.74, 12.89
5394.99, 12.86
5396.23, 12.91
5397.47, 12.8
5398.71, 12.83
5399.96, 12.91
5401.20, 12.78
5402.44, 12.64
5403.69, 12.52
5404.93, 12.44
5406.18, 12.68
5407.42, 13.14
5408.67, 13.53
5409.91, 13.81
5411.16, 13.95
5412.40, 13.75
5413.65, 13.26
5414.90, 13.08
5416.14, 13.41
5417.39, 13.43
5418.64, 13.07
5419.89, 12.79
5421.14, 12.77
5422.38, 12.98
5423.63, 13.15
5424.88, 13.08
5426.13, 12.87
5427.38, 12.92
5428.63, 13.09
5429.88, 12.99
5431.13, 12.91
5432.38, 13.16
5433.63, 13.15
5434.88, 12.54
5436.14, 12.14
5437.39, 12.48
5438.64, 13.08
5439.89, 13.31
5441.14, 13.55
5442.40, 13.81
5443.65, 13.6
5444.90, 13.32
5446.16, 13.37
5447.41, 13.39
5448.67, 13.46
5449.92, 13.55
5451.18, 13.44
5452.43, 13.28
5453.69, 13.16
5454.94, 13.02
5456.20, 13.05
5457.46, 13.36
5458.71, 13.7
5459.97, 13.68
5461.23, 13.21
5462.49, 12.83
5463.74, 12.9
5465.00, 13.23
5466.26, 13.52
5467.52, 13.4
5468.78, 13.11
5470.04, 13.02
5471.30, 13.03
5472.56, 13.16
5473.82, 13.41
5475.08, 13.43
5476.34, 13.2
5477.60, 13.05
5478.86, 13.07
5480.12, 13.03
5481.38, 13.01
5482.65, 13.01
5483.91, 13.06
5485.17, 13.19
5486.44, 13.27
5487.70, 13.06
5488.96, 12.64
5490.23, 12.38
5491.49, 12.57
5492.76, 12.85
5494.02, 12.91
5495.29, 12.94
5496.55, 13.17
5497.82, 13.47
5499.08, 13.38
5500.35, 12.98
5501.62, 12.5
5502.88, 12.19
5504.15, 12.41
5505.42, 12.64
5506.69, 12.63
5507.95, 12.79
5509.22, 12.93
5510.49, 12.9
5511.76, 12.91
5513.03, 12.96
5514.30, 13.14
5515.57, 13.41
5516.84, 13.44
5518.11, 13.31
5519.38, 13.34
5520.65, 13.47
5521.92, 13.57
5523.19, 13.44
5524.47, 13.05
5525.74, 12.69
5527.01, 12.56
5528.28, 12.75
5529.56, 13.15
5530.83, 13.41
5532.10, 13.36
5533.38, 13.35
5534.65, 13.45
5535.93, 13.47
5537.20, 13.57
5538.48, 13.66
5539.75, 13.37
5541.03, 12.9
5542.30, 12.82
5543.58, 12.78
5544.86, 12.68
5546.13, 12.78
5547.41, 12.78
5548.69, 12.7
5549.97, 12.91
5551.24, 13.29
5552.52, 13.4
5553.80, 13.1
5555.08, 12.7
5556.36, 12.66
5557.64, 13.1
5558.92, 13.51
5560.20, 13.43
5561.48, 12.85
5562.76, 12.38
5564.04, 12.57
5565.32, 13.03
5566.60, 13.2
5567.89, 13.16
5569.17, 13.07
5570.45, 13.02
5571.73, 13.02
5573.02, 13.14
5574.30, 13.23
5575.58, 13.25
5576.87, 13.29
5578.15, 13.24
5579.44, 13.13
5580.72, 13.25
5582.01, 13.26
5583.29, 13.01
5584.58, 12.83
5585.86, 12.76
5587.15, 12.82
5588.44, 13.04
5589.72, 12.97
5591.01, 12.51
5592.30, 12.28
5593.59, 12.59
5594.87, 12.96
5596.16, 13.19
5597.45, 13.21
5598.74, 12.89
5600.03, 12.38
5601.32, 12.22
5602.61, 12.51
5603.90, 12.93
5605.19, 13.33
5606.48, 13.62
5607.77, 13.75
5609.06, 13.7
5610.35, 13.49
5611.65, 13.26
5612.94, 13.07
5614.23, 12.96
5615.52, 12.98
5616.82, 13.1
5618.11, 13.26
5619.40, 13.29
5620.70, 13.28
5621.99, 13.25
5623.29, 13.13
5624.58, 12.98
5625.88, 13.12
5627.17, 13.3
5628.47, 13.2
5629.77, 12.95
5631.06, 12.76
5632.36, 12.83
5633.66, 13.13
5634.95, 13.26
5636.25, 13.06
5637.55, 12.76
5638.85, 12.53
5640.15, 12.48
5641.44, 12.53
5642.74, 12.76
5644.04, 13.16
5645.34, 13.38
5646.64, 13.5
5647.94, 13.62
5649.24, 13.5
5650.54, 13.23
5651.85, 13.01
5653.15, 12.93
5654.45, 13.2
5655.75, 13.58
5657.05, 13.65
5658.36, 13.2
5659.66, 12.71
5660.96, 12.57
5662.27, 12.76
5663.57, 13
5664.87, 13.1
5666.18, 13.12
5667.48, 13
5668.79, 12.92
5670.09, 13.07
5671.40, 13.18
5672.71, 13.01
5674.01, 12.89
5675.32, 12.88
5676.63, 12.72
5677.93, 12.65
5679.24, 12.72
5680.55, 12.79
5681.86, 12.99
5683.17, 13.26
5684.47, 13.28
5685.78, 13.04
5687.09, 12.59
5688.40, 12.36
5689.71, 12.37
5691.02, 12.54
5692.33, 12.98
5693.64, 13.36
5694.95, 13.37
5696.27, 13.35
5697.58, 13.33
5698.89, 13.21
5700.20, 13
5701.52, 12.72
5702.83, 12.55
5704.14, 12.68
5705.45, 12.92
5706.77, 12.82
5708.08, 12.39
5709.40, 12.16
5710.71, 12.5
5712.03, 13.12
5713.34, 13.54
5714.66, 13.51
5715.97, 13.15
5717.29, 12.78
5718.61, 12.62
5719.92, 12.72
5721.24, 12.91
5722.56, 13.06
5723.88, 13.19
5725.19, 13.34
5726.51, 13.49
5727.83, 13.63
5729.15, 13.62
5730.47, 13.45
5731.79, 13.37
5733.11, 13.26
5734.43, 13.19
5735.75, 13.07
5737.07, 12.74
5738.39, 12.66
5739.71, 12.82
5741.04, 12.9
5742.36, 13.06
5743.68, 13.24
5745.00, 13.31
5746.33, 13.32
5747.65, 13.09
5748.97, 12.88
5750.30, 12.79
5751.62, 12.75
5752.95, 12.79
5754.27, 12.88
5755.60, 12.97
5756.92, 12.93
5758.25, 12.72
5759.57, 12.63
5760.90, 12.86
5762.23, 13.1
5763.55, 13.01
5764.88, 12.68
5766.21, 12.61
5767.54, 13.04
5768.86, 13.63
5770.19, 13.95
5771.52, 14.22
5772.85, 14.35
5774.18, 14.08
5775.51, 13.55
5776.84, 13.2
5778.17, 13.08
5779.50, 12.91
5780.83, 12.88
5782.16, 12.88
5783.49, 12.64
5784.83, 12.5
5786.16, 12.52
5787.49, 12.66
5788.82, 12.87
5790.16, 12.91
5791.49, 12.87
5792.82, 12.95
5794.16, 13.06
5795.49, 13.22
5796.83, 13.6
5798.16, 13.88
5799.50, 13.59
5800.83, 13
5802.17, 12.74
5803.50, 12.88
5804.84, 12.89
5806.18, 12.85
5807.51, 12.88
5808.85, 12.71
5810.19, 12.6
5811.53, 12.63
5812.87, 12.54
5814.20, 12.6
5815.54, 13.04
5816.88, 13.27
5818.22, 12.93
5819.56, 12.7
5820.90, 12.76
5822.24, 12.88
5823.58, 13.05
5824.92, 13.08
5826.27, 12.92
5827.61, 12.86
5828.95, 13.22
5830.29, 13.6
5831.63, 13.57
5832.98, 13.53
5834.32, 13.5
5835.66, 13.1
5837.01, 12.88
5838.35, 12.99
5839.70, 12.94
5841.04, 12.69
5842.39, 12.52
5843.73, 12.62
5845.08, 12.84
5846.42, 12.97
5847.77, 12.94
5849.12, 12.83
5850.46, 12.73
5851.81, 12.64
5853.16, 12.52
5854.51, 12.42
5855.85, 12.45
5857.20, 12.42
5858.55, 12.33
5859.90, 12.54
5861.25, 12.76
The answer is 1.0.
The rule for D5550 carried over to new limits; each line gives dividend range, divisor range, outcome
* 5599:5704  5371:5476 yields 0.99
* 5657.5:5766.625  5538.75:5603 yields 1.00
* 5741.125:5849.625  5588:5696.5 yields 1.00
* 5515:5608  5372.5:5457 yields 0.99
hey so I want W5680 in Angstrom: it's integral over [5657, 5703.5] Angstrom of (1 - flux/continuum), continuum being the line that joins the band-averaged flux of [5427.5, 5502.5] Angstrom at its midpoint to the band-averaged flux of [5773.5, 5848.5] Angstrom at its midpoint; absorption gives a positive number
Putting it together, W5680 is 0.4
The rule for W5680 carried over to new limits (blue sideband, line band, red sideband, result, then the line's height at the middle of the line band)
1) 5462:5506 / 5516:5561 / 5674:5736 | -0.5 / 13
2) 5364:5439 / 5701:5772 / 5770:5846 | 0.1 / 13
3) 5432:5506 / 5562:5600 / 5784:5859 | 0.2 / 13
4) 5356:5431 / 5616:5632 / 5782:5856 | -0.1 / 13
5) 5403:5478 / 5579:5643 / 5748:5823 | 0.5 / 13.1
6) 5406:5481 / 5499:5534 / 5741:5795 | 0.4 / 13.2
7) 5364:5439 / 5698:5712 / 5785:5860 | 0.2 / 12.9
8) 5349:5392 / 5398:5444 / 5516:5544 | 0.5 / 13.2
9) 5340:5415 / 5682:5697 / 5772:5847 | 0.1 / 13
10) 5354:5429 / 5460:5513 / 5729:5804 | 0.5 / 13.1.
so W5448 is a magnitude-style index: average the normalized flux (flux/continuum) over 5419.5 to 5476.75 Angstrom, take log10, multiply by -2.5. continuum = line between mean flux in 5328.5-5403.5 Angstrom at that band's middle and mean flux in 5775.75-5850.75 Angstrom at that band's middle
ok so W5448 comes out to -0.01 mag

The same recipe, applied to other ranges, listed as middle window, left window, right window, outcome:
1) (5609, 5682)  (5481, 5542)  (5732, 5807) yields 0.00 mag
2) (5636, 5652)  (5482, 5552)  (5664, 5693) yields -0.01 mag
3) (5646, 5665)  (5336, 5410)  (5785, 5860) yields -0.02 mag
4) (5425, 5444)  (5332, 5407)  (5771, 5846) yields 0.00 mag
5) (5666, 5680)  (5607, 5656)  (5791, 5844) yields 0.02 mag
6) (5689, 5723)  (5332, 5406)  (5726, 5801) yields 0.02 mag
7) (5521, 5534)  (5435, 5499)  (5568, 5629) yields 0.00 mag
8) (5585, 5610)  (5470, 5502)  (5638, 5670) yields 0.01 mag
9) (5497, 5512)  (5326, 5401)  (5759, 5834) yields 0.02 mag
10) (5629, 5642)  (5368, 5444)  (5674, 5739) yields 0.01 mag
